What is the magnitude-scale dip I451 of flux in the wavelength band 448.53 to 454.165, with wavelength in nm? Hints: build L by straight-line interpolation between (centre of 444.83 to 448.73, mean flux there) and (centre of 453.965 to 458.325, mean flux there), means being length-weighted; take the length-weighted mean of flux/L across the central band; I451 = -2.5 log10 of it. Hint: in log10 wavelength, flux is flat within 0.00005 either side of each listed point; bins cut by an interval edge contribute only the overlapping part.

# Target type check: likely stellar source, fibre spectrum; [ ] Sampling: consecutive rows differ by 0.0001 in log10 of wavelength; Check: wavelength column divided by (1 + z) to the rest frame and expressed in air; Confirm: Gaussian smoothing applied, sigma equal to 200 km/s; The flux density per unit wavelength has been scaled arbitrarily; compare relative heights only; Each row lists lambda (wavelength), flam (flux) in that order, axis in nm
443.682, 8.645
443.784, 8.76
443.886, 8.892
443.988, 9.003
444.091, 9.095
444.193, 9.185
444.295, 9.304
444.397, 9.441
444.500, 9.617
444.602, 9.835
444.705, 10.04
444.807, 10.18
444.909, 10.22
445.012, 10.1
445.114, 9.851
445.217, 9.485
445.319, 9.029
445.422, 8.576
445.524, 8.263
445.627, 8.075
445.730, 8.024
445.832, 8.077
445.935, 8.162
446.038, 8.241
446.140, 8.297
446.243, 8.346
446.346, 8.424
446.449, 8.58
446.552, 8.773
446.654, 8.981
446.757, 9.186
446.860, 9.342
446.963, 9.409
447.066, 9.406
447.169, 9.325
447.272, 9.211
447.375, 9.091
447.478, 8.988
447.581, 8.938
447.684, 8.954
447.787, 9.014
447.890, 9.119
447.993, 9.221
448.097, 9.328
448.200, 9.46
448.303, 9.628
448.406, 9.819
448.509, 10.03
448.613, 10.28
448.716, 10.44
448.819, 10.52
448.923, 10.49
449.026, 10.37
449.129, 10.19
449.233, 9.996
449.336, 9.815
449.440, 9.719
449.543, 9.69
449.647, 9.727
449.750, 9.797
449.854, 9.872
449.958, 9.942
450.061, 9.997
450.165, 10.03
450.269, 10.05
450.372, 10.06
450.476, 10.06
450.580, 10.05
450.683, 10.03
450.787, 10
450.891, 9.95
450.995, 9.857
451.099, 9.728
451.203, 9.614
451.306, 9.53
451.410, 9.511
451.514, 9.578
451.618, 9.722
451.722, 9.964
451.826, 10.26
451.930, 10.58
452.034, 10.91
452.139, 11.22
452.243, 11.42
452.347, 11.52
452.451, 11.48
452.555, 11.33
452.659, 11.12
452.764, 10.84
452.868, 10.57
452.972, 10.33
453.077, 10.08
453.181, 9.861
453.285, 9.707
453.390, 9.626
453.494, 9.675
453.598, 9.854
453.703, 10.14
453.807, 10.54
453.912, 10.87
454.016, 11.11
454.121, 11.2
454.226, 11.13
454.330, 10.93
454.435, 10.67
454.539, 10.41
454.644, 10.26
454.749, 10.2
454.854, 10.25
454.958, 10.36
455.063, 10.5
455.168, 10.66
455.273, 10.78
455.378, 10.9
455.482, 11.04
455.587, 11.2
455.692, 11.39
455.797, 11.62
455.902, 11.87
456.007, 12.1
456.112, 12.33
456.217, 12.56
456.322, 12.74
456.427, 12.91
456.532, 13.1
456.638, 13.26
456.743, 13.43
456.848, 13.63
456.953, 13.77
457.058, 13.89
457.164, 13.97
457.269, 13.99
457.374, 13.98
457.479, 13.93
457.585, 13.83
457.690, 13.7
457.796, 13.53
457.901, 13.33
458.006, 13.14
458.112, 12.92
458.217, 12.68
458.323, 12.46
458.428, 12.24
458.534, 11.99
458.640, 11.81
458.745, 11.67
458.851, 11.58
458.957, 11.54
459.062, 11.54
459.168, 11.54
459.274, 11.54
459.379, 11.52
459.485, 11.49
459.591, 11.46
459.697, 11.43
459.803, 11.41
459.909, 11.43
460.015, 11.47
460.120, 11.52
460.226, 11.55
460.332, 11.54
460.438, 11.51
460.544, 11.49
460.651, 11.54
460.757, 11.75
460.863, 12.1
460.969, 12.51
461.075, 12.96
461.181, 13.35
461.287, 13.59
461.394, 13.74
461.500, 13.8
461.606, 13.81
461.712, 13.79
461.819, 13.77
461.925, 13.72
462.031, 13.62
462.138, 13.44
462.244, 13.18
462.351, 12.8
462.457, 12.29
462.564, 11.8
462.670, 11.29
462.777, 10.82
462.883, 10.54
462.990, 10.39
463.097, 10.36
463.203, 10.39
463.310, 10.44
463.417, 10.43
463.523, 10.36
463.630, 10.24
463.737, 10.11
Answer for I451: 0.04 mag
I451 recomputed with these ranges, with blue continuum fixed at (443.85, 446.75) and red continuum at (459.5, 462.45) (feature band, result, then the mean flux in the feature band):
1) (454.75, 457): -0.05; 11.9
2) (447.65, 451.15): 0.01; 9.86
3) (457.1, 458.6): -0.12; 13.2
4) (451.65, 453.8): 0.01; 10.5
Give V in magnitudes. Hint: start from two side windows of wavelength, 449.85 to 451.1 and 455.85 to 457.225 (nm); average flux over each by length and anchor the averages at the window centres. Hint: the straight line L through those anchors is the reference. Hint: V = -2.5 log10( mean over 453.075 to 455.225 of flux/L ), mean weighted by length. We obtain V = 0.14 mag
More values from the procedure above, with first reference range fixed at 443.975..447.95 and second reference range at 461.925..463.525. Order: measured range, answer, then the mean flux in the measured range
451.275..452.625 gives -0.06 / 10.6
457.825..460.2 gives -0.08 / 11.9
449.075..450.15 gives -0.03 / 9.88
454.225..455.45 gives -0.02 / 10.6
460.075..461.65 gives -0.10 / 12.4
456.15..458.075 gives -0.25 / 13.5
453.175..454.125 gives 0.00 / 10.2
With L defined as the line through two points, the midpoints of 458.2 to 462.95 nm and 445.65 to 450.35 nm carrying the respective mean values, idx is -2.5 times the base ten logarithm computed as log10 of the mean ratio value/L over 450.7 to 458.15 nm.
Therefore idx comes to -0.05 mag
